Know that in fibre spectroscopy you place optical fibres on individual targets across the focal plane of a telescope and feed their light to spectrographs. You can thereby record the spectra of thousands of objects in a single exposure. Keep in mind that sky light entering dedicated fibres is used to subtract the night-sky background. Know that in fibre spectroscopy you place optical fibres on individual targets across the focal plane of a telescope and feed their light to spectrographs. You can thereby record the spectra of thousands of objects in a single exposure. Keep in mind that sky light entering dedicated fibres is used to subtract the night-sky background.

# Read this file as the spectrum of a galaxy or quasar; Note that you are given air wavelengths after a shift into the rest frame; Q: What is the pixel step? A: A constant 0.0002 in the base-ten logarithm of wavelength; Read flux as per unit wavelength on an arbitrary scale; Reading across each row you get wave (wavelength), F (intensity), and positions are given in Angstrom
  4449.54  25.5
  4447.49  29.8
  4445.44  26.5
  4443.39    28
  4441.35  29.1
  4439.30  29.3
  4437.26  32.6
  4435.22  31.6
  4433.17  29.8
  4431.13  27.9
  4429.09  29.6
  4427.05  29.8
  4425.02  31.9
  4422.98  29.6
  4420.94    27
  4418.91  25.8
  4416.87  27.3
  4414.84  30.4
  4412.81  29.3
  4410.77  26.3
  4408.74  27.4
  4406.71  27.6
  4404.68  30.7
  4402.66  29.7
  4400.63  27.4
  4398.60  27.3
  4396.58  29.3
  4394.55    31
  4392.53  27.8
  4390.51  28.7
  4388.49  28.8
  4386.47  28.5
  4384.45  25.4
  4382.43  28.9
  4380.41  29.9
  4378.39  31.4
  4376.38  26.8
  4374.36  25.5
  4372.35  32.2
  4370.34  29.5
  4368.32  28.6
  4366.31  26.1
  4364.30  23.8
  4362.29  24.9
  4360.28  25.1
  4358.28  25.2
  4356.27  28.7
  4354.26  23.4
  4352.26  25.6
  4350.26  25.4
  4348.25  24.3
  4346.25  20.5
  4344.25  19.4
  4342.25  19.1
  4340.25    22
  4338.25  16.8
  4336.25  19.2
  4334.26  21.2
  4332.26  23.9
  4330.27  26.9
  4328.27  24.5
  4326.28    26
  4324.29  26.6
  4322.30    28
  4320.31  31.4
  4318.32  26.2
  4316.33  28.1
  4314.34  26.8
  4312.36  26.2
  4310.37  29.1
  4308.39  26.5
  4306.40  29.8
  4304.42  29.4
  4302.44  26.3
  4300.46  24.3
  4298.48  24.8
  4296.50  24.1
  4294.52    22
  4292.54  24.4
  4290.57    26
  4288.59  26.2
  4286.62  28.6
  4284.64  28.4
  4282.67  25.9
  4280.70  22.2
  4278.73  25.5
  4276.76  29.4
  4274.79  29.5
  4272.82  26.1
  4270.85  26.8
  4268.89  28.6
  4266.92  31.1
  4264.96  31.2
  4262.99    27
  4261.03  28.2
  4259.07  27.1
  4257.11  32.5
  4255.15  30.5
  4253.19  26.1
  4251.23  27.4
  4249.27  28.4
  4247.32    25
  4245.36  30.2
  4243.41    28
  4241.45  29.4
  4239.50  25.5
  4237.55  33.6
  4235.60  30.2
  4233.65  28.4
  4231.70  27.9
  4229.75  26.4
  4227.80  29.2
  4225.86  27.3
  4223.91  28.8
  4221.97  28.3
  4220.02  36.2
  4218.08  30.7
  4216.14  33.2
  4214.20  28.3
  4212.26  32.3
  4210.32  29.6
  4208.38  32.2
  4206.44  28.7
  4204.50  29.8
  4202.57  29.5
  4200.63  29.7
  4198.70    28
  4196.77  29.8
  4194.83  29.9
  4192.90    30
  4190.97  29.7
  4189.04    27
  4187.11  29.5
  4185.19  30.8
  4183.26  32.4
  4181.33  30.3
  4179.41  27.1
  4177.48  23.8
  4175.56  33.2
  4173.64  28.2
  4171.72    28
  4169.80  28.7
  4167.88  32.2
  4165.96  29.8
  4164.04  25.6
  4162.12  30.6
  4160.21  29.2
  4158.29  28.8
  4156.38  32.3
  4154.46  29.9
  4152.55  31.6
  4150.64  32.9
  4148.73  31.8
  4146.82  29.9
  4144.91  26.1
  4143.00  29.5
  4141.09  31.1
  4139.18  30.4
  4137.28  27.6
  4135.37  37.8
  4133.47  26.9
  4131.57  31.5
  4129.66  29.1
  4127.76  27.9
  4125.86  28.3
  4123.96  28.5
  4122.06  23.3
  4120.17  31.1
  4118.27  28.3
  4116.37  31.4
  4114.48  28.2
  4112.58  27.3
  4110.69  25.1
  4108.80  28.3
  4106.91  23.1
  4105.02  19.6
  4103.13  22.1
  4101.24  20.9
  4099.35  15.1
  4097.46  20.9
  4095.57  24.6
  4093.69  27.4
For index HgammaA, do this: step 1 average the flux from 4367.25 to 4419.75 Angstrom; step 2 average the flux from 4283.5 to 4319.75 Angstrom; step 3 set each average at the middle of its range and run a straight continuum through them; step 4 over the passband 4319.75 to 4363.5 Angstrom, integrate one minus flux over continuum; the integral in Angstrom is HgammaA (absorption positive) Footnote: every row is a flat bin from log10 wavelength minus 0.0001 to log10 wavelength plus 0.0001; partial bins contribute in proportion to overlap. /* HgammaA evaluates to 5.6 Angstrom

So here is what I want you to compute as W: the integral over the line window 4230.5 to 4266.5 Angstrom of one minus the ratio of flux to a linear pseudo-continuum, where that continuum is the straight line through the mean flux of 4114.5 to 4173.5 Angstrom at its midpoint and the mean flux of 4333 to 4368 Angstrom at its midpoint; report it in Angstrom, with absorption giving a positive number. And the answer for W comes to -3.3 Angstrom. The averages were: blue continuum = 29.6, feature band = 28.7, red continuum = 23.1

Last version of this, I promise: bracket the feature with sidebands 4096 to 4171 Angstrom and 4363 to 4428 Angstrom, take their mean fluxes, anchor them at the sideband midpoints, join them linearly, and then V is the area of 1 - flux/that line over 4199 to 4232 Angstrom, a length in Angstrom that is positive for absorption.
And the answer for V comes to -2.1 Angstrom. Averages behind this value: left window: 28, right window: 28.4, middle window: 29.9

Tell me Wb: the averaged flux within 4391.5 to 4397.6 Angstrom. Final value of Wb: 29.4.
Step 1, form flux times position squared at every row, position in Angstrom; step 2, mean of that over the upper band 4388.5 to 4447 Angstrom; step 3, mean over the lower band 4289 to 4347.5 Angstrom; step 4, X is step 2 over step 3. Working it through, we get 1.22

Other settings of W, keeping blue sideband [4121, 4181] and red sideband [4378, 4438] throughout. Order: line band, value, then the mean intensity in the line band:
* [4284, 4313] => 2.7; 26.4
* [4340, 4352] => 2.9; 22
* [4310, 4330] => 1.3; 27.2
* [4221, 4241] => 0.5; 28.6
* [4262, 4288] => 1.3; 27.7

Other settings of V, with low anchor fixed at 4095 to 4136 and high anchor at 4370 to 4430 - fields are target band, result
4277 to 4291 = 0.7 Angstrom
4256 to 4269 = -0.9 Angstrom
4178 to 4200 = -2.0 Angstrom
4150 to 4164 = -2.0 Angstrom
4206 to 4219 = -1.8 Angstrom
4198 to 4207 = -0.7 Angstrom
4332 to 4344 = 3.4 Angstrom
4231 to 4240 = -0.7 Angstrom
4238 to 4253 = -0.2 Angstrom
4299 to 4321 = 0.3 Angstrom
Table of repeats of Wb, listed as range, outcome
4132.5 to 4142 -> 30.8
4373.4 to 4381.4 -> 28.4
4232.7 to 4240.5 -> 29.4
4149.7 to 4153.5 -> 32.3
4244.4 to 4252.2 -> 27.7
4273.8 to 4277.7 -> 29.4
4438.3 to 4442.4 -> 29.2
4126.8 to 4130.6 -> 28.5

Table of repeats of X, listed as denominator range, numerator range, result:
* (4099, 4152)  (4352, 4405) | 1.13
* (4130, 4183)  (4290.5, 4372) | 0.92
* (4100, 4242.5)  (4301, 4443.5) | 1.03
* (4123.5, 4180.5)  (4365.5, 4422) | 1.07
